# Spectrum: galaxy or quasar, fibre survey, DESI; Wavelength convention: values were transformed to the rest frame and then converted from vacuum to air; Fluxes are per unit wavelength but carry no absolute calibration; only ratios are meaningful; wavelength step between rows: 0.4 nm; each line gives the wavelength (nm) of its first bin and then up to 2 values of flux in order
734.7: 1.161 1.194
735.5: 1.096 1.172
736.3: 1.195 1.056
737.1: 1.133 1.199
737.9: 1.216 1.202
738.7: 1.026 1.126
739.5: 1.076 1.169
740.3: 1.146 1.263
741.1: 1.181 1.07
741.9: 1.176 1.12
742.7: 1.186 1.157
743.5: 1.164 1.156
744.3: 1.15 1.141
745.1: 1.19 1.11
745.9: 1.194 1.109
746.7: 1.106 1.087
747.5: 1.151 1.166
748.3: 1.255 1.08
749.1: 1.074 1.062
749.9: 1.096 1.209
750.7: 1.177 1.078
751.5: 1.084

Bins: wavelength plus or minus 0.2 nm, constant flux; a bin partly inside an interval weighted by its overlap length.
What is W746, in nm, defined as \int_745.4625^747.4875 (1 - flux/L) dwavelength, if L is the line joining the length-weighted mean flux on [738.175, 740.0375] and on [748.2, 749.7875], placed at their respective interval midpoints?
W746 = -0.028 nm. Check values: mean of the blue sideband 1.11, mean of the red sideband 1.11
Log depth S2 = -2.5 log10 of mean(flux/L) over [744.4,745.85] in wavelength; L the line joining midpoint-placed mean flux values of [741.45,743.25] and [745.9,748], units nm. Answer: -0.015 mag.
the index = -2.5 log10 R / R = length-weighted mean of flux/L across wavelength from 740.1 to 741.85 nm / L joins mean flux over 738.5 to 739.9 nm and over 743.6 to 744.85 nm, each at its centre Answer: -0.05 mag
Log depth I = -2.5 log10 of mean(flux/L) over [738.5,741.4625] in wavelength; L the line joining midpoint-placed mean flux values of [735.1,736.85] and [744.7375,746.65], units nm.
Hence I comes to 0.005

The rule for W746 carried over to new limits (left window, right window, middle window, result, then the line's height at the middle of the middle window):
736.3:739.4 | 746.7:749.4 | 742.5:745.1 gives -0.06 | 1.13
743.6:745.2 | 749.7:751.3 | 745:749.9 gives 0.08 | 1.15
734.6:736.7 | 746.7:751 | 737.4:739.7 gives 0.02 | 1.15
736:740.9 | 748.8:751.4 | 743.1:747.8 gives -0.06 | 1.13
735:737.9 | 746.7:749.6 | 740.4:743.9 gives -0.07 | 1.14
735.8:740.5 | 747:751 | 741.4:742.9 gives 0.00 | 1.14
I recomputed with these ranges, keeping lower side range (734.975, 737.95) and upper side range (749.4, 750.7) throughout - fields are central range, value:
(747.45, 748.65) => -0.04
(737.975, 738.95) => 0.02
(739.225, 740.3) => 0.02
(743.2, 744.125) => -0.01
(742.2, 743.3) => -0.01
